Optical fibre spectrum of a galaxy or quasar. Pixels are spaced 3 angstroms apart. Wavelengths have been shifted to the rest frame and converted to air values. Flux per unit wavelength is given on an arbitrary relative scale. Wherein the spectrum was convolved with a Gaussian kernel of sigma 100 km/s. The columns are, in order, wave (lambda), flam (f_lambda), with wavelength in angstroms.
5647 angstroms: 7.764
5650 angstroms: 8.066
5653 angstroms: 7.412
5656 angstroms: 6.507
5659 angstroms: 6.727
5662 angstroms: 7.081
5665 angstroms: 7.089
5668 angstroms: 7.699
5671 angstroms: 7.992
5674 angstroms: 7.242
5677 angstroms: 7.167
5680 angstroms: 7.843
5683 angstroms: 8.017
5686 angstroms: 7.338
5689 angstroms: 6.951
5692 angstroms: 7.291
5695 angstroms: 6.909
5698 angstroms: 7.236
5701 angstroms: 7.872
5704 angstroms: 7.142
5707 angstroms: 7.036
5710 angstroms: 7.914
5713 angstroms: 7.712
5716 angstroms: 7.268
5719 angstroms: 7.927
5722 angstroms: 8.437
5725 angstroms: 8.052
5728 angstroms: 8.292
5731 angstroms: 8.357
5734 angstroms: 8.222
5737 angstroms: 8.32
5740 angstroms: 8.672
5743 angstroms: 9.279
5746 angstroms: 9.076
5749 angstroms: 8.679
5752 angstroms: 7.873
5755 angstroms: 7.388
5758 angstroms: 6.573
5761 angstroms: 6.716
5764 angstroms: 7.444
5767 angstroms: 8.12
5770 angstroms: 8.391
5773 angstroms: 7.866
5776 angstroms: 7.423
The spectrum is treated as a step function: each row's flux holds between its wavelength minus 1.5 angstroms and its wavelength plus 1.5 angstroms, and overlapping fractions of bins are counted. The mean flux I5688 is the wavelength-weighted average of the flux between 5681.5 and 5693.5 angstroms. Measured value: 7.4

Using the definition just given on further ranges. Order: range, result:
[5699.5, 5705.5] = 7.51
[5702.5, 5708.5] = 7.09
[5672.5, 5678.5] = 7.2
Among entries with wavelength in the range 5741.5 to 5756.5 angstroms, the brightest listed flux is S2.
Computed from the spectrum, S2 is 9.279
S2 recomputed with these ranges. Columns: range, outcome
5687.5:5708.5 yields 7.872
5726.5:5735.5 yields 8.357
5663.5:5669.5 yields 7.699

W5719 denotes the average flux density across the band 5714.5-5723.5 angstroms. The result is 7.88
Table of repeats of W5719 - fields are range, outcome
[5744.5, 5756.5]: 8.25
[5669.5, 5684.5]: 7.65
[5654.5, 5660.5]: 6.62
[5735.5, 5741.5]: 8.5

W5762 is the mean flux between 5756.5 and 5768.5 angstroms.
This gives 7.21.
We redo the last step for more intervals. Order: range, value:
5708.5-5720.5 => 7.71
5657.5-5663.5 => 6.9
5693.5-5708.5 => 7.24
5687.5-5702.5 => 7.25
